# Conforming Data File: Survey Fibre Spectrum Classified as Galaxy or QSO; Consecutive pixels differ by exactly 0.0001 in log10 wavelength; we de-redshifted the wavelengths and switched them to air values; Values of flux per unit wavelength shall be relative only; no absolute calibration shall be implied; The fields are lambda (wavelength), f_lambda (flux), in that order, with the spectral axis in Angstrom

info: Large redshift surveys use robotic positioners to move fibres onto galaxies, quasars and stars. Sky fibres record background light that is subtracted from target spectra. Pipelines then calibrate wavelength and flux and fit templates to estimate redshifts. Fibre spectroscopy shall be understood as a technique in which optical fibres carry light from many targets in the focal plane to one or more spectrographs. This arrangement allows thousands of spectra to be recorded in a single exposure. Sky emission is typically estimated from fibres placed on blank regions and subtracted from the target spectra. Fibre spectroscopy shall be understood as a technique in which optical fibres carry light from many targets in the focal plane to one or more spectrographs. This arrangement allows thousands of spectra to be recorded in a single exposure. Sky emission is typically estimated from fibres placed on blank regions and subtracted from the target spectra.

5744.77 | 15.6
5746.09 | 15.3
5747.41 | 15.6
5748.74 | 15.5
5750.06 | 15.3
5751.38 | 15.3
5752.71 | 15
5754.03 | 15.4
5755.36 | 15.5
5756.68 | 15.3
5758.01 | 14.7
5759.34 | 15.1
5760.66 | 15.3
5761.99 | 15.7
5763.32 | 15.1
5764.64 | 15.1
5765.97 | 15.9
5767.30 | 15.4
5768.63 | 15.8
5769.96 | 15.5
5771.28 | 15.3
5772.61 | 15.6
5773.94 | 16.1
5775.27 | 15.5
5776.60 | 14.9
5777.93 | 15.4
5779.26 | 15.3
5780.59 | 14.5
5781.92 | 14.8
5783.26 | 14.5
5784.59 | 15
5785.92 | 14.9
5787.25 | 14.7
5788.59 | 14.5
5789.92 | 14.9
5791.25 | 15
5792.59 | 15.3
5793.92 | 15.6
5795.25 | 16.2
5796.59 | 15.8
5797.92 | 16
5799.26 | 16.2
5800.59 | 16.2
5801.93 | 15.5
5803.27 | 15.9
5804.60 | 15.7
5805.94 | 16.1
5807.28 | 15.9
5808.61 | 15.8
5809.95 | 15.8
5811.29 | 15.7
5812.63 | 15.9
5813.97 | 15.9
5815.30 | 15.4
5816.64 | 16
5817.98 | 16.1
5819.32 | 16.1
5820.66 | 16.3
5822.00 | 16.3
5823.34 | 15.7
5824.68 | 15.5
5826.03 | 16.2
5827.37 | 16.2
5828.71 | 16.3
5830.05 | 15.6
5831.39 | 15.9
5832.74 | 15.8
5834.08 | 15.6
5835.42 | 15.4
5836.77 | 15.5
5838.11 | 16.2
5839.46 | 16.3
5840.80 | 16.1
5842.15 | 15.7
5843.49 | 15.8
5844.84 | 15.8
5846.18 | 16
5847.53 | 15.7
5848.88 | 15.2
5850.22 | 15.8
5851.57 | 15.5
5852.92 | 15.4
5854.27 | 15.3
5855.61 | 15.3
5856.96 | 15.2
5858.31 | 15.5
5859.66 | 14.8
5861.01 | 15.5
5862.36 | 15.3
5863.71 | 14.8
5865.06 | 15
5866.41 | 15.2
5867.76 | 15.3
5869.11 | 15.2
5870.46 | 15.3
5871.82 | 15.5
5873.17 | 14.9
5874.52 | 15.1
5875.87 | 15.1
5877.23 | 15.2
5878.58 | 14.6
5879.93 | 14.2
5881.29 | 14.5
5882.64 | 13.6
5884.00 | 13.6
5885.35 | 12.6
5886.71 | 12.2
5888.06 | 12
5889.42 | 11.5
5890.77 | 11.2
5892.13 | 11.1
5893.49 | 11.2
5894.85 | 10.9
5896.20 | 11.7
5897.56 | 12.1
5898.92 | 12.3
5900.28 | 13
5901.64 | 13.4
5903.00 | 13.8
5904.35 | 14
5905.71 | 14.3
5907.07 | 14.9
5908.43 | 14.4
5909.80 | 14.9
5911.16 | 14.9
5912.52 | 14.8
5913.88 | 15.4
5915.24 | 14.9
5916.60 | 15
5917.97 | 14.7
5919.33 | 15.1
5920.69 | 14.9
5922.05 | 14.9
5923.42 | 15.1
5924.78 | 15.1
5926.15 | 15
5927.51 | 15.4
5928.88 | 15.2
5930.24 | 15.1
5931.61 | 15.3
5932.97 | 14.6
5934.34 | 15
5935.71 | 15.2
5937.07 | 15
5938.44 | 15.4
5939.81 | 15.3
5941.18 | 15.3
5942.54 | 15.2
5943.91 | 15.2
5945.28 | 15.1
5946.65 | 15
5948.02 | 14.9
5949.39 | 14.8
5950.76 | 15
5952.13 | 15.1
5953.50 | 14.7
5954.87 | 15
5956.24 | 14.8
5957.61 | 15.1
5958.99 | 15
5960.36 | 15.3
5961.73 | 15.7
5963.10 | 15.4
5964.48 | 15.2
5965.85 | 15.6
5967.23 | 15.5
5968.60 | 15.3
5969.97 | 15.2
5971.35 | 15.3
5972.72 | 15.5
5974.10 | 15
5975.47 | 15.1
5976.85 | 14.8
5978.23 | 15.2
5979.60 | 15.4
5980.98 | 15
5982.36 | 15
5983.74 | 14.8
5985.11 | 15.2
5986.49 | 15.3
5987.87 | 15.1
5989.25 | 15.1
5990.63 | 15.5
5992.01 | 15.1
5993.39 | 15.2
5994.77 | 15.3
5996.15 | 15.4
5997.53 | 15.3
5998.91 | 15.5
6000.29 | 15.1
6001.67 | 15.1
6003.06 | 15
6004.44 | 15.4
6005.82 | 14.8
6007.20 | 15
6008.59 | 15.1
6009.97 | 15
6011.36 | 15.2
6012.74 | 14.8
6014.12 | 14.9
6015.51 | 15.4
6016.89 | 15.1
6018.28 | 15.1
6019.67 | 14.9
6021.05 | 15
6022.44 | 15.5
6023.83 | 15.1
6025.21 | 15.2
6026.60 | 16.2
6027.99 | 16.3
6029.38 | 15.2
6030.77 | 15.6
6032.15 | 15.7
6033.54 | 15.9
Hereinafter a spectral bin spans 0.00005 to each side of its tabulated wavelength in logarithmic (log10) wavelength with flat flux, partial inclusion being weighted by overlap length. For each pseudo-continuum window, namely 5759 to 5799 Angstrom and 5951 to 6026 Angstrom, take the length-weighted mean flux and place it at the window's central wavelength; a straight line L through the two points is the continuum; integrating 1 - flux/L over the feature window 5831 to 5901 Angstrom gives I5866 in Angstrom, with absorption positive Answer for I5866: 3.5 Angstrom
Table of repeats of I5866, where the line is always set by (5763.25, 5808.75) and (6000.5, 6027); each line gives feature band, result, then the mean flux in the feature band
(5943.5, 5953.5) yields 0.2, 15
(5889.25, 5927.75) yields 3.7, 13.8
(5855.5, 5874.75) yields 0.2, 15.2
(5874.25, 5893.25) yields 2.6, 13.2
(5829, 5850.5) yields -0.6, 15.8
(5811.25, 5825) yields -0.5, 15.9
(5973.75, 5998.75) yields 0.0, 15.2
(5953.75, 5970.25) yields 0.0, 15.2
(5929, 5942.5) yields 0.1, 15.1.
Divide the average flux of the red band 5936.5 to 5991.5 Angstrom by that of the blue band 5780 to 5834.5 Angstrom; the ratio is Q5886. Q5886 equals 0.97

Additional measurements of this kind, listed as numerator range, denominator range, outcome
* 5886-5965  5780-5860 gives 0.92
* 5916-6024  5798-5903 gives 1.01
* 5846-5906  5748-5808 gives 0.92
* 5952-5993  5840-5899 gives 1.06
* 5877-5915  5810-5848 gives 0.84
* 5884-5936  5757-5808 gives 0.90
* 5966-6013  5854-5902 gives 1.10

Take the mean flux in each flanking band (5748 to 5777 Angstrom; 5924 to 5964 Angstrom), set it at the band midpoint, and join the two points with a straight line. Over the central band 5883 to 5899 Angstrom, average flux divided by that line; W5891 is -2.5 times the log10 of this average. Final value 0.27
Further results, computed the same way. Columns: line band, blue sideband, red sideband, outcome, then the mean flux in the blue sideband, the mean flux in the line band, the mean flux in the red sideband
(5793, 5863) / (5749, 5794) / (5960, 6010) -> -0.04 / 15.2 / 15.8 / 15.2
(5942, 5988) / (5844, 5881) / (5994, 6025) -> 0.00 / 15.2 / 15.1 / 15.1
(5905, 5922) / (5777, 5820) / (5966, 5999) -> 0.03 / 15.5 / 14.9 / 15.2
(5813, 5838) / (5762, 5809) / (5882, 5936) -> -0.07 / 15.4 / 15.9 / 13.8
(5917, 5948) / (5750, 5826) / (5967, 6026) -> 0.01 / 15.5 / 15.1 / 15.2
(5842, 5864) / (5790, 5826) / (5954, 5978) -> 0.01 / 15.8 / 15.5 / 15.2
